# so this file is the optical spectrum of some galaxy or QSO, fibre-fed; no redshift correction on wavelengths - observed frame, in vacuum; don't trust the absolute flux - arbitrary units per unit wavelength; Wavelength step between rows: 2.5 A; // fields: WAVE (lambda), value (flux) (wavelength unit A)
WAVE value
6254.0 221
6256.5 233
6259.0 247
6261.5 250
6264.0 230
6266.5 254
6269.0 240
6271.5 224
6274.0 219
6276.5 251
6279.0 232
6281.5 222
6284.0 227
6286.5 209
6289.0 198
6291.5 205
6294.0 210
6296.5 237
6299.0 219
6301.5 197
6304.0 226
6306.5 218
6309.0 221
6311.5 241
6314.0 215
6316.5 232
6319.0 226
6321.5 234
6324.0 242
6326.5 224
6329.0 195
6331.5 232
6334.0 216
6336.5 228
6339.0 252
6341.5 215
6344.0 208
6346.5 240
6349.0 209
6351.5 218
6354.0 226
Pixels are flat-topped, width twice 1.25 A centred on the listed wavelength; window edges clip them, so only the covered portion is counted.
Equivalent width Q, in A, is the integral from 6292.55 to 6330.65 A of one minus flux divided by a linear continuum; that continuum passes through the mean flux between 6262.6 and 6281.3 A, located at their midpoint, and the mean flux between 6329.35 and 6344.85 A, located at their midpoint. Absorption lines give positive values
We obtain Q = 0.96 A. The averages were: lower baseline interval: 235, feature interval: 222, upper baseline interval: 224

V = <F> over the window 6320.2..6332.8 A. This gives 225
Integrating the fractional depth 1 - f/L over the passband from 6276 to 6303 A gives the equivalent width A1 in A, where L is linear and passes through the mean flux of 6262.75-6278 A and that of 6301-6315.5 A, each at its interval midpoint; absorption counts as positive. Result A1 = 1.3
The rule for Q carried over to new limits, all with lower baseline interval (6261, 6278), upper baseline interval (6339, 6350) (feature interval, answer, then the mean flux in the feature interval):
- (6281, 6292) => 1.04 A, 212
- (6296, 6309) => 0.69 A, 219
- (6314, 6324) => -0.12 A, 230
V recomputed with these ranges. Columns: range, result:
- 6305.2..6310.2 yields 220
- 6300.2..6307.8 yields 214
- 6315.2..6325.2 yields 233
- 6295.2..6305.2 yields 220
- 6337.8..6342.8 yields 233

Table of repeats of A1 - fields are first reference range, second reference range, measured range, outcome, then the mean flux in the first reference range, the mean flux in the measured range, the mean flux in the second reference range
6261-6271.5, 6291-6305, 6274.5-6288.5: 0.2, 241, 226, 216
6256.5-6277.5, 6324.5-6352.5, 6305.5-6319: 0.2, 239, 226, 222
